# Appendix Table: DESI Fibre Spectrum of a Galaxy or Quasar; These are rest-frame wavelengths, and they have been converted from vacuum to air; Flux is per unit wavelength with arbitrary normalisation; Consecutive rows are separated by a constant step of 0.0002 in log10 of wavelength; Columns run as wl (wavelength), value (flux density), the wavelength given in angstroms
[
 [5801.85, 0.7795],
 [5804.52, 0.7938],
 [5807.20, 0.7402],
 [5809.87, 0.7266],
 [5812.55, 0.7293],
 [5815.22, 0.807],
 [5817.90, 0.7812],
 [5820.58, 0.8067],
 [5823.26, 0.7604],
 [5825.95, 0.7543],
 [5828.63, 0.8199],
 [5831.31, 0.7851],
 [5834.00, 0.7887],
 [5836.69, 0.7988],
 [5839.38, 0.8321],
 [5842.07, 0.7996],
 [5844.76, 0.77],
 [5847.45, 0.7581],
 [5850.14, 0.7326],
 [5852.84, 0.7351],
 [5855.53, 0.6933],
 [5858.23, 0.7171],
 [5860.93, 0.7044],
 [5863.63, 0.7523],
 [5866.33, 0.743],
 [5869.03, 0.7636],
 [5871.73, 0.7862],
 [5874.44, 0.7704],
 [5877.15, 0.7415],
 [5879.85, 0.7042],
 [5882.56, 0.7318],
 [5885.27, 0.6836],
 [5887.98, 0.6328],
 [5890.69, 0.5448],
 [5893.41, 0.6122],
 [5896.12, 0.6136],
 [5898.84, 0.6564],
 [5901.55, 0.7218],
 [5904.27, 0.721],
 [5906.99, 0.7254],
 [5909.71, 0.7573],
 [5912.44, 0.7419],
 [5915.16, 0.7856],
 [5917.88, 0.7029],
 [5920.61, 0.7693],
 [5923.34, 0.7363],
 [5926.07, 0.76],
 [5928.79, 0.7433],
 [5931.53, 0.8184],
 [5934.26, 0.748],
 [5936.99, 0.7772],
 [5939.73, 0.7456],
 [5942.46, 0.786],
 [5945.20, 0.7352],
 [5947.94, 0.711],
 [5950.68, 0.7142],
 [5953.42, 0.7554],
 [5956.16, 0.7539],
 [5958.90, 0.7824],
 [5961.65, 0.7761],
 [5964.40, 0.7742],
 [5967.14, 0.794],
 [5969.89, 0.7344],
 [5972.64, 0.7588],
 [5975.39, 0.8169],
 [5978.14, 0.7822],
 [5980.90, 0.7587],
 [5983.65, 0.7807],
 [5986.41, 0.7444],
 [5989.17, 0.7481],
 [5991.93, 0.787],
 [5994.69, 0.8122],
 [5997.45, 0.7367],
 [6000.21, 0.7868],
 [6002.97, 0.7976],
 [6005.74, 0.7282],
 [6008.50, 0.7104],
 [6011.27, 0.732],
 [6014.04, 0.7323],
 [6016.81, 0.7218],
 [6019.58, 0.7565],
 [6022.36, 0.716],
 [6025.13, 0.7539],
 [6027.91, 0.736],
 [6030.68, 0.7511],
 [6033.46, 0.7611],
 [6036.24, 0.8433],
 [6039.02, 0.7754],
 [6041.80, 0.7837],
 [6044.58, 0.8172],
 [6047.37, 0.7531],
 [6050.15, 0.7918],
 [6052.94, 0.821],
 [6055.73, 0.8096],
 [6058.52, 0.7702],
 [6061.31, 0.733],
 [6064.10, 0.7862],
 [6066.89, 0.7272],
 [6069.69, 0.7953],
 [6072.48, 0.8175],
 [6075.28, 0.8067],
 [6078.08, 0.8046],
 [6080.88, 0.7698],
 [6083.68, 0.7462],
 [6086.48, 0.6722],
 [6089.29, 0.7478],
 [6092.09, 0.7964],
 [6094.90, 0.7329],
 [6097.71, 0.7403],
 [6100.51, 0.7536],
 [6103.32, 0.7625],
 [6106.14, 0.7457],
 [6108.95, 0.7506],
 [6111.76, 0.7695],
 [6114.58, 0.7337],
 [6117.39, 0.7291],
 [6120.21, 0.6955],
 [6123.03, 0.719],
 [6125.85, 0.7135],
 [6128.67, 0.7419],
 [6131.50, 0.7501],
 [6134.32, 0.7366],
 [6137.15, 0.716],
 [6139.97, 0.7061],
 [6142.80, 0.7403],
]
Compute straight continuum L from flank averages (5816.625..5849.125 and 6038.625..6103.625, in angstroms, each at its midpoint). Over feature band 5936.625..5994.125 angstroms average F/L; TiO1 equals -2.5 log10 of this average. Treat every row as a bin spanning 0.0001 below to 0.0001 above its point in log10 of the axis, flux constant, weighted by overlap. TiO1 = 0.02 mag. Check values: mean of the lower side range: 0.787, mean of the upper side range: 0.772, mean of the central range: 0.763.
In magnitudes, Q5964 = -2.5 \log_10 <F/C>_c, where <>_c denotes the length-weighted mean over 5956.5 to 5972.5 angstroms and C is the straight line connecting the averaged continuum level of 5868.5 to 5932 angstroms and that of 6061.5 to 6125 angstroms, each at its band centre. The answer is -0.06 mag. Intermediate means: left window 0.716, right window 0.754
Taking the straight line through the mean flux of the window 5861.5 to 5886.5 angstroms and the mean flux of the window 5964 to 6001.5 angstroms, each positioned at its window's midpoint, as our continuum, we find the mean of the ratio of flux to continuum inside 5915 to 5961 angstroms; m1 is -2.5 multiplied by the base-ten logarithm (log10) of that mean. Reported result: 0.01 mag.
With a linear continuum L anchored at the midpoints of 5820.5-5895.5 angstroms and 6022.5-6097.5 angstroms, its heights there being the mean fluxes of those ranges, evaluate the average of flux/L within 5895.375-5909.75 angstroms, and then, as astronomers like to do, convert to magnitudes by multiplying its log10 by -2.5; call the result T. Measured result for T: 0.07 mag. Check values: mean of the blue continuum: 0.738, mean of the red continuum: 0.772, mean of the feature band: 0.698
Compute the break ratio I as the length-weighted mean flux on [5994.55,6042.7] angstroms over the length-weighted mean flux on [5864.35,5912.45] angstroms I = 1.1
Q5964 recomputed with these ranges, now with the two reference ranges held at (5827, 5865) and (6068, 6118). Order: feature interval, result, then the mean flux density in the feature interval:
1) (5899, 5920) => 0.04 mag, 0.733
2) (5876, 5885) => 0.06 mag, 0.721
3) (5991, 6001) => -0.03 mag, 0.78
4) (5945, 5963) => 0.02 mag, 0.748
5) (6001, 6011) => 0.02 mag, 0.747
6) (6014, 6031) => 0.03 mag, 0.738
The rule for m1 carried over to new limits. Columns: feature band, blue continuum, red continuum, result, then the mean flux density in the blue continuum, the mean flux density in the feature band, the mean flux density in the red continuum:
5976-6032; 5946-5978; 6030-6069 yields 0.023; 0.762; 0.754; 0.781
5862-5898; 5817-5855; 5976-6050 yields 0.113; 0.778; 0.698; 0.763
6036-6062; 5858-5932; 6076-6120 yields -0.067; 0.718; 0.789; 0.75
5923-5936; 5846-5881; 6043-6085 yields -0.015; 0.739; 0.764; 0.783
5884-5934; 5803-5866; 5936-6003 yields 0.084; 0.764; 0.708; 0.765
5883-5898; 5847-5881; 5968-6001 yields 0.190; 0.738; 0.626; 0.771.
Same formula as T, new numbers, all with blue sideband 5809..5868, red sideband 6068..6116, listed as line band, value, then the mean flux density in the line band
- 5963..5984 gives -0.02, 0.775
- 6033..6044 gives -0.05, 0.796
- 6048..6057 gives -0.06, 0.803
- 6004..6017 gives 0.05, 0.727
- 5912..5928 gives 0.02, 0.75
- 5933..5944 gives 0.00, 0.764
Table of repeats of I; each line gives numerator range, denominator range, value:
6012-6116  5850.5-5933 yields 1.06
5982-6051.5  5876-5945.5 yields 1.06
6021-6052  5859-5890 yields 1.07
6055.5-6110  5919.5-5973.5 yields 1.01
